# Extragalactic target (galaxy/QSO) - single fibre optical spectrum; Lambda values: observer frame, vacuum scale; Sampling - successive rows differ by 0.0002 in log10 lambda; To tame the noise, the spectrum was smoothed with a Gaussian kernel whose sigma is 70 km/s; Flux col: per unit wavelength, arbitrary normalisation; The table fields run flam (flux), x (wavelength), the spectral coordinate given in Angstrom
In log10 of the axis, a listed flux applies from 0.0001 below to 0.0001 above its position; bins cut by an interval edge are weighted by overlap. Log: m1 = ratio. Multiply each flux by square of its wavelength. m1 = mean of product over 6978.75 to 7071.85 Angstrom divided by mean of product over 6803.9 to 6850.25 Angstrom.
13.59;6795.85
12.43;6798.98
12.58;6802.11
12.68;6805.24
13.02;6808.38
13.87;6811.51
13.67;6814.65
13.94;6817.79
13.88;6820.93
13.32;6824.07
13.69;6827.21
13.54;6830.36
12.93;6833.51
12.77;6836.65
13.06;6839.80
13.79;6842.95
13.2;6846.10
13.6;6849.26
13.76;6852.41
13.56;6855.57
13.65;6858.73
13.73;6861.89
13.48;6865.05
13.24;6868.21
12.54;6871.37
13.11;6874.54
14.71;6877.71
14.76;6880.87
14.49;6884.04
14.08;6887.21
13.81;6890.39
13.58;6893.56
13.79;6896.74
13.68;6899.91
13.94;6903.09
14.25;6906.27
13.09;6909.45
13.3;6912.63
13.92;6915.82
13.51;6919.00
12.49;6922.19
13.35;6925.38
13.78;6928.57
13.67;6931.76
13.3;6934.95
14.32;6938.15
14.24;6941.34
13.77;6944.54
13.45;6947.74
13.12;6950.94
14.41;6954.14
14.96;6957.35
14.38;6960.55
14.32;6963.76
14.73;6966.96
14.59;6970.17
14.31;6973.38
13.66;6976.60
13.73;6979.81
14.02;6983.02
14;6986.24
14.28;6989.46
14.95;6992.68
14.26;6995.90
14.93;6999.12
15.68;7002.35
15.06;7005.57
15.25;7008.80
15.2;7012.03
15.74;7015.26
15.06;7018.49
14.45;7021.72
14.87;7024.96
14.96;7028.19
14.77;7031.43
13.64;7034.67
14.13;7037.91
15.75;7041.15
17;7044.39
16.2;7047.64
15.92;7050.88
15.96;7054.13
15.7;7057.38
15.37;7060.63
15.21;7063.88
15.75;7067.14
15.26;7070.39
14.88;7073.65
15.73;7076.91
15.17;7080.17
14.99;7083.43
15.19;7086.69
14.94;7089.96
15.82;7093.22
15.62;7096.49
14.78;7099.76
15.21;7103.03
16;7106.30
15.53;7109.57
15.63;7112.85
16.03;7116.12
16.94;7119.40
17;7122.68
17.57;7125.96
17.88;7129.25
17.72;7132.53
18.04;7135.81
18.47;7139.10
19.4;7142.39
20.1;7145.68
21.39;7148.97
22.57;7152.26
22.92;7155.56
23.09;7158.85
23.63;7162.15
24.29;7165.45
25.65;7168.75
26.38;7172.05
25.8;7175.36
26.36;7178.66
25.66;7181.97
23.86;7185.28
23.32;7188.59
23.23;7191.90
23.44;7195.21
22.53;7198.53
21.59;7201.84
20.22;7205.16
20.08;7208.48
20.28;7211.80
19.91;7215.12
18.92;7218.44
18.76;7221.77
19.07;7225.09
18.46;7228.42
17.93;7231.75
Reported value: 1.2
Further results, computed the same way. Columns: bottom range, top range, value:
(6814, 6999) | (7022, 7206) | 1.42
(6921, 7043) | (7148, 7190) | 1.78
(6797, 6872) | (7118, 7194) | 1.79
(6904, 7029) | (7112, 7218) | 1.58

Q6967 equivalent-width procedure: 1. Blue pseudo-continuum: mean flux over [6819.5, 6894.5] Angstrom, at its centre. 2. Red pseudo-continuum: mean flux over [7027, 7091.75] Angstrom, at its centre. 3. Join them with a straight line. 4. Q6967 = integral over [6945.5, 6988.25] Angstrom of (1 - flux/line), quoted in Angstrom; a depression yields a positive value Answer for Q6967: 1.2 Angstrom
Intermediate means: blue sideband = 13.6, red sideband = 15.3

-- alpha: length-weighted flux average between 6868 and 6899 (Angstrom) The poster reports 13.8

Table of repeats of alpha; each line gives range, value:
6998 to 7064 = 15.3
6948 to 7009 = 14.4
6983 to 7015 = 14.8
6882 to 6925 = 13.7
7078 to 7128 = 15.8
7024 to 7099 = 15.3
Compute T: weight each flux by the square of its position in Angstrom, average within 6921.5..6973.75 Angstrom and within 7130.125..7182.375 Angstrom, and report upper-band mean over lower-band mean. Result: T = 1.7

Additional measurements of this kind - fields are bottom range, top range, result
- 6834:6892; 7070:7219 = 1.56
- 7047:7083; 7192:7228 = 1.38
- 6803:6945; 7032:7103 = 1.20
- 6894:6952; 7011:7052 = 1.15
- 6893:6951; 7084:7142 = 1.27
